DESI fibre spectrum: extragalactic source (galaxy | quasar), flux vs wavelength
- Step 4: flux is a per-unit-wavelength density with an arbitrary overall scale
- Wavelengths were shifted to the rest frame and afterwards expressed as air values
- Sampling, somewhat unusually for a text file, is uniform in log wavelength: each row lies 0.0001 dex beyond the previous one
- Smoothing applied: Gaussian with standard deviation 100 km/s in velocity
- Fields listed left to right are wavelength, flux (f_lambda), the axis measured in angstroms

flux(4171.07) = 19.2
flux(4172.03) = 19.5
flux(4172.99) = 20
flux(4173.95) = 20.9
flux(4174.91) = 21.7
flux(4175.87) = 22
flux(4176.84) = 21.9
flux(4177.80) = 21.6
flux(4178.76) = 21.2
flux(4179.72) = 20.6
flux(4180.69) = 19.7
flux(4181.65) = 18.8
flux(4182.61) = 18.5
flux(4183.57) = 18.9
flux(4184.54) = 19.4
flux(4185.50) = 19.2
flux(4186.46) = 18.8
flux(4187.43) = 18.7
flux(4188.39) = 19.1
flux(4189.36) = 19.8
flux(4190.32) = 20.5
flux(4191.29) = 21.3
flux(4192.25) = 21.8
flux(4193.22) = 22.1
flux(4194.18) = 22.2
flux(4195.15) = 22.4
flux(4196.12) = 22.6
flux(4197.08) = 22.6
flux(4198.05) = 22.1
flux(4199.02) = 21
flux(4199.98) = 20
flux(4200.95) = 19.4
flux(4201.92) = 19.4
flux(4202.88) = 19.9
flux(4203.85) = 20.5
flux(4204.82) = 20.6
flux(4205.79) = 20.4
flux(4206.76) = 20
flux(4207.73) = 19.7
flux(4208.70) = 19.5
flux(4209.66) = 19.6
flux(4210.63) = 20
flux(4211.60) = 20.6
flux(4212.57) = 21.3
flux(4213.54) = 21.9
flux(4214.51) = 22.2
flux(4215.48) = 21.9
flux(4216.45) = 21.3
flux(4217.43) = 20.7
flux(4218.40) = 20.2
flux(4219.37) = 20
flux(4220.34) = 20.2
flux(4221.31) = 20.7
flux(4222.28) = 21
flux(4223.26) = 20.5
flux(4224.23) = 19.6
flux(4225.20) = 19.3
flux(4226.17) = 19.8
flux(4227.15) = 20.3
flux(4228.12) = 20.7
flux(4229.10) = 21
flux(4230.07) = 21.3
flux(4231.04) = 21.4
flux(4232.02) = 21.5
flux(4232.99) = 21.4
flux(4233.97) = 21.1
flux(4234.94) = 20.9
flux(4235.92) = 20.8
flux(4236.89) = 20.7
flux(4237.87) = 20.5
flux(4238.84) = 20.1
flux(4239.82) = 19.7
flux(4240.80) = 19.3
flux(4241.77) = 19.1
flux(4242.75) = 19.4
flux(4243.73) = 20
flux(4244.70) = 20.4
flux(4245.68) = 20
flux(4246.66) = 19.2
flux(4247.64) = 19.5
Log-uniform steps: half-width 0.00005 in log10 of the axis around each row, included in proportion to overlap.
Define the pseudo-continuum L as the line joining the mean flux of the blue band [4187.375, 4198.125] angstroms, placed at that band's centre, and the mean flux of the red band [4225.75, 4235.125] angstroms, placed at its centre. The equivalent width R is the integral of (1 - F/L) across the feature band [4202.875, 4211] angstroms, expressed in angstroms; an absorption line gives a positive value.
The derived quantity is 0.4 angstroms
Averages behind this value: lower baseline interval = 21.3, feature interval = 20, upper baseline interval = 20.9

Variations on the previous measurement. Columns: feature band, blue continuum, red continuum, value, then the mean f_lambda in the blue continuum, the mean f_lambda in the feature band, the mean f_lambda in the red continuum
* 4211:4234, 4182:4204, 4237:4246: -0.8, 20.4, 20.8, 19.9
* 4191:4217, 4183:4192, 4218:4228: -1.5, 19.6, 21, 20.2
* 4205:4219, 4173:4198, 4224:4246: -0.1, 20.7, 20.7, 20.4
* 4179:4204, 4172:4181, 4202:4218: 0.5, 21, 20.4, 20.6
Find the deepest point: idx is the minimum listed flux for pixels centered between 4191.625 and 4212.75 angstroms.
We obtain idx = 19.4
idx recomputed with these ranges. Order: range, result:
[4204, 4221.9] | 19.5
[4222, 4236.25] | 19.3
